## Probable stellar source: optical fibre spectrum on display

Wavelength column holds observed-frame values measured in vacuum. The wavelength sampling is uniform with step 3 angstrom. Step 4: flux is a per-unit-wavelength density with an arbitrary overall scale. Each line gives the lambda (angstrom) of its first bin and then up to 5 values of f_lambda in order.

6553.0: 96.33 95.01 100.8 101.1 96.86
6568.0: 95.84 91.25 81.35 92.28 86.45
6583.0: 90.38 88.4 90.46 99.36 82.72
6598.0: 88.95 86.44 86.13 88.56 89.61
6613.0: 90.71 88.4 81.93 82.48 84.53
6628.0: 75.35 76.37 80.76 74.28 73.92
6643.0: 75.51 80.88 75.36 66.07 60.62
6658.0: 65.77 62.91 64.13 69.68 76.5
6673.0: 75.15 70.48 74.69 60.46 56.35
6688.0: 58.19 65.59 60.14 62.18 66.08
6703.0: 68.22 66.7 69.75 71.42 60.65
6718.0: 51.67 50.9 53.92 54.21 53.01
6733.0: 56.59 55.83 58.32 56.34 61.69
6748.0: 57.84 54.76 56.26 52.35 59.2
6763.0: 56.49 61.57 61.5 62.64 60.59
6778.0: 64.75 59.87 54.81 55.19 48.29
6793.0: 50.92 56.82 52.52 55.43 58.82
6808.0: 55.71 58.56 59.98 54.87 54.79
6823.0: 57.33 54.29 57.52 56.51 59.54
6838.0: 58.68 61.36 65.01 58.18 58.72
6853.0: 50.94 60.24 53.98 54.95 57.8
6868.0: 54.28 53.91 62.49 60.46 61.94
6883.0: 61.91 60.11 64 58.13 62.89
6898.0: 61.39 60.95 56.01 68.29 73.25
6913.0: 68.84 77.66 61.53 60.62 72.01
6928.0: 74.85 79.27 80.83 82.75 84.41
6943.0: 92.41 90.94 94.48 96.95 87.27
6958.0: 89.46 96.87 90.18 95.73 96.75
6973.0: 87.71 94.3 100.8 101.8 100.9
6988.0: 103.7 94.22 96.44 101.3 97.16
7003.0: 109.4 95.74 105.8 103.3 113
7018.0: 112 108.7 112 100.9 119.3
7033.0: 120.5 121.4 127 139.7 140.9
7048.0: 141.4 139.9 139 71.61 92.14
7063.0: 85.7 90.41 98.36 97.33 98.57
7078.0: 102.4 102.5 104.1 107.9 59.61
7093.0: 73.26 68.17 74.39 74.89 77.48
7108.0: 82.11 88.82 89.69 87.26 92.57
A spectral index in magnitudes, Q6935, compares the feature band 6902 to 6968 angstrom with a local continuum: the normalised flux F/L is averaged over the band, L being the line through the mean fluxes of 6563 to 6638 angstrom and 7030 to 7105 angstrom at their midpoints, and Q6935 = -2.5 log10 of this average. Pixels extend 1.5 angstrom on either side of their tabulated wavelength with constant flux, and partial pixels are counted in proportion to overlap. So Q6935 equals 0.219 mag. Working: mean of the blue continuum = 87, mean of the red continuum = 103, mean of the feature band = 80.4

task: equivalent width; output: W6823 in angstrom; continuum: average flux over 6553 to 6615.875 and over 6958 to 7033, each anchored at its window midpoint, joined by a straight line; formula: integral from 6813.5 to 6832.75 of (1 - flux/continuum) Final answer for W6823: 8.1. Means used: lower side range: 91.2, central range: 56.3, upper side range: 102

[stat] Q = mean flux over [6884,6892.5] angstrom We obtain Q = 61.1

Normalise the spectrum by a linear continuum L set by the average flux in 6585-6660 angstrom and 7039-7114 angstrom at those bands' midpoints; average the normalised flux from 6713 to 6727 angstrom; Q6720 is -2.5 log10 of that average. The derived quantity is 0.47 mag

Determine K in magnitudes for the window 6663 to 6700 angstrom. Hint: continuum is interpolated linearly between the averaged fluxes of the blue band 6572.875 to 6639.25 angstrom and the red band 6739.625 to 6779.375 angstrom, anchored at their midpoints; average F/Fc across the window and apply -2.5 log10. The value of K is 0.100 mag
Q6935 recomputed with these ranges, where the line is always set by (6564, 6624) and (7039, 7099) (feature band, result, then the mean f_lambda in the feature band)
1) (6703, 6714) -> 0.318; 68.8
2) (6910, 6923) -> 0.397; 68.1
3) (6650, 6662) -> 0.372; 64.4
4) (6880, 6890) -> 0.491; 61.9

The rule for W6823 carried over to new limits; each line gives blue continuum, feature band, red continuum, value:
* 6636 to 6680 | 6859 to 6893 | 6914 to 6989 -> 10.0 angstrom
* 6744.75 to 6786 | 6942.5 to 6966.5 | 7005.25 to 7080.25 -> 0.5 angstrom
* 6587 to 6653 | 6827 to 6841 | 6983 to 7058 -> 5.7 angstrom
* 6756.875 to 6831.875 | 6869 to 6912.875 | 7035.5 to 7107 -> 6.3 angstrom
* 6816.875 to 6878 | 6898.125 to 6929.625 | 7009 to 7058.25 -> 4.9 angstrom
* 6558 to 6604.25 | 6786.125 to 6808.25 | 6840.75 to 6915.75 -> 4.8 angstrom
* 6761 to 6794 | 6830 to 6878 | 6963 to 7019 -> 9.9 angstrom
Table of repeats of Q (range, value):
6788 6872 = 56.4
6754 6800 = 57.2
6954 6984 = 94.3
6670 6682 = 72.2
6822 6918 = 60.4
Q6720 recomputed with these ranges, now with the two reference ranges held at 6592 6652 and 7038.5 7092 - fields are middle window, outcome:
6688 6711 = 0.309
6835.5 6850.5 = 0.486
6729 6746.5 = 0.479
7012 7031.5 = -0.059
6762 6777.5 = 0.429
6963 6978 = 0.094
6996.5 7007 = 0.025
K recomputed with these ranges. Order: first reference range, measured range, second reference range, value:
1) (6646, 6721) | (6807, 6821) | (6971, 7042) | 0.40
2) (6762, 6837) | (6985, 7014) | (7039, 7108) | -0.15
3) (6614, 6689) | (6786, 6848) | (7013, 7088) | 0.49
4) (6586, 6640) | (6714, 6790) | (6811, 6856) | 0.19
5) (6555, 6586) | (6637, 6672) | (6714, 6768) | 0.07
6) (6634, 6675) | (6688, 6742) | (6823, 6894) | 0.12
